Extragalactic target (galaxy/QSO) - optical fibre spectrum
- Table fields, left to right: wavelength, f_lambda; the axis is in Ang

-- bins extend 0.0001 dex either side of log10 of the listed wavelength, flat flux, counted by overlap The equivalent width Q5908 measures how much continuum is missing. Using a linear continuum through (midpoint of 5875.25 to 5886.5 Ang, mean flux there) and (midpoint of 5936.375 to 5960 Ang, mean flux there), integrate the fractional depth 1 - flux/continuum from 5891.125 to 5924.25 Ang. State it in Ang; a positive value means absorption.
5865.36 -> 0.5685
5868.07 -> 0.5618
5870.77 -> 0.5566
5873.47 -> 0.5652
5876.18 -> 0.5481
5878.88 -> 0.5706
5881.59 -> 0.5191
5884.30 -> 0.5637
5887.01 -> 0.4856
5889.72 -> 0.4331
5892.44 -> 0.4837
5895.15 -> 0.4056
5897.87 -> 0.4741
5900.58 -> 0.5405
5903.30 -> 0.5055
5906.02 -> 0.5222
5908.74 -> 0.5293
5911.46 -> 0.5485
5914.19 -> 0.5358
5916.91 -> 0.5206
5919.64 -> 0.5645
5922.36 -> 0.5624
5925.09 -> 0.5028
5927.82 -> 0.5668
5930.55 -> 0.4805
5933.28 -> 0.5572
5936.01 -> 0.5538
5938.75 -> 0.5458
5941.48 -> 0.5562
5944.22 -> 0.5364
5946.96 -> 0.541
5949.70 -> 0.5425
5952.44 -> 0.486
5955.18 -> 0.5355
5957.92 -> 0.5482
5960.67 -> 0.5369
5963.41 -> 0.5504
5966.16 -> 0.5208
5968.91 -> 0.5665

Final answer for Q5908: 1.6 Ang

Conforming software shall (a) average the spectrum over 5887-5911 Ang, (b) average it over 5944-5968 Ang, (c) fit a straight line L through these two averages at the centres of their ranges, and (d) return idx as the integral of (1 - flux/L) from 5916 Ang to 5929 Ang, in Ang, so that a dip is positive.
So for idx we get -0.9 Ang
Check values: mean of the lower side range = 0.489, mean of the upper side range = 0.534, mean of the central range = 0.544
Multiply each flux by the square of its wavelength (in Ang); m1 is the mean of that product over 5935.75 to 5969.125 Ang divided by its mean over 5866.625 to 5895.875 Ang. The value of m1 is 1.06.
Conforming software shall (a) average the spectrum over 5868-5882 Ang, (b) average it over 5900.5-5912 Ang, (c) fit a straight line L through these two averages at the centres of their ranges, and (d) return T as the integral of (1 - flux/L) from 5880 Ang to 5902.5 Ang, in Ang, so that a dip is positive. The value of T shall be 2.12 Ang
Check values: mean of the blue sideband 0.555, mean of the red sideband 0.527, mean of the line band 0.489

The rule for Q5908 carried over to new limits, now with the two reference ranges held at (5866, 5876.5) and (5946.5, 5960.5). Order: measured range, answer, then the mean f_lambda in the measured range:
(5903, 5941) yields 0.3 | 0.537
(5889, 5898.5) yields 1.8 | 0.448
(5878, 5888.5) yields 0.4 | 0.532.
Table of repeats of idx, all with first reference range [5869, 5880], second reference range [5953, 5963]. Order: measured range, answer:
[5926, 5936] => 0.2 Ang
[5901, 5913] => 0.5 Ang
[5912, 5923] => 0.1 Ang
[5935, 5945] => -0.1 Ang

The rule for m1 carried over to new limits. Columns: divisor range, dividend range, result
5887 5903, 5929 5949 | 1.16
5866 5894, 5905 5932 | 1.02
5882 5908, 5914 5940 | 1.11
